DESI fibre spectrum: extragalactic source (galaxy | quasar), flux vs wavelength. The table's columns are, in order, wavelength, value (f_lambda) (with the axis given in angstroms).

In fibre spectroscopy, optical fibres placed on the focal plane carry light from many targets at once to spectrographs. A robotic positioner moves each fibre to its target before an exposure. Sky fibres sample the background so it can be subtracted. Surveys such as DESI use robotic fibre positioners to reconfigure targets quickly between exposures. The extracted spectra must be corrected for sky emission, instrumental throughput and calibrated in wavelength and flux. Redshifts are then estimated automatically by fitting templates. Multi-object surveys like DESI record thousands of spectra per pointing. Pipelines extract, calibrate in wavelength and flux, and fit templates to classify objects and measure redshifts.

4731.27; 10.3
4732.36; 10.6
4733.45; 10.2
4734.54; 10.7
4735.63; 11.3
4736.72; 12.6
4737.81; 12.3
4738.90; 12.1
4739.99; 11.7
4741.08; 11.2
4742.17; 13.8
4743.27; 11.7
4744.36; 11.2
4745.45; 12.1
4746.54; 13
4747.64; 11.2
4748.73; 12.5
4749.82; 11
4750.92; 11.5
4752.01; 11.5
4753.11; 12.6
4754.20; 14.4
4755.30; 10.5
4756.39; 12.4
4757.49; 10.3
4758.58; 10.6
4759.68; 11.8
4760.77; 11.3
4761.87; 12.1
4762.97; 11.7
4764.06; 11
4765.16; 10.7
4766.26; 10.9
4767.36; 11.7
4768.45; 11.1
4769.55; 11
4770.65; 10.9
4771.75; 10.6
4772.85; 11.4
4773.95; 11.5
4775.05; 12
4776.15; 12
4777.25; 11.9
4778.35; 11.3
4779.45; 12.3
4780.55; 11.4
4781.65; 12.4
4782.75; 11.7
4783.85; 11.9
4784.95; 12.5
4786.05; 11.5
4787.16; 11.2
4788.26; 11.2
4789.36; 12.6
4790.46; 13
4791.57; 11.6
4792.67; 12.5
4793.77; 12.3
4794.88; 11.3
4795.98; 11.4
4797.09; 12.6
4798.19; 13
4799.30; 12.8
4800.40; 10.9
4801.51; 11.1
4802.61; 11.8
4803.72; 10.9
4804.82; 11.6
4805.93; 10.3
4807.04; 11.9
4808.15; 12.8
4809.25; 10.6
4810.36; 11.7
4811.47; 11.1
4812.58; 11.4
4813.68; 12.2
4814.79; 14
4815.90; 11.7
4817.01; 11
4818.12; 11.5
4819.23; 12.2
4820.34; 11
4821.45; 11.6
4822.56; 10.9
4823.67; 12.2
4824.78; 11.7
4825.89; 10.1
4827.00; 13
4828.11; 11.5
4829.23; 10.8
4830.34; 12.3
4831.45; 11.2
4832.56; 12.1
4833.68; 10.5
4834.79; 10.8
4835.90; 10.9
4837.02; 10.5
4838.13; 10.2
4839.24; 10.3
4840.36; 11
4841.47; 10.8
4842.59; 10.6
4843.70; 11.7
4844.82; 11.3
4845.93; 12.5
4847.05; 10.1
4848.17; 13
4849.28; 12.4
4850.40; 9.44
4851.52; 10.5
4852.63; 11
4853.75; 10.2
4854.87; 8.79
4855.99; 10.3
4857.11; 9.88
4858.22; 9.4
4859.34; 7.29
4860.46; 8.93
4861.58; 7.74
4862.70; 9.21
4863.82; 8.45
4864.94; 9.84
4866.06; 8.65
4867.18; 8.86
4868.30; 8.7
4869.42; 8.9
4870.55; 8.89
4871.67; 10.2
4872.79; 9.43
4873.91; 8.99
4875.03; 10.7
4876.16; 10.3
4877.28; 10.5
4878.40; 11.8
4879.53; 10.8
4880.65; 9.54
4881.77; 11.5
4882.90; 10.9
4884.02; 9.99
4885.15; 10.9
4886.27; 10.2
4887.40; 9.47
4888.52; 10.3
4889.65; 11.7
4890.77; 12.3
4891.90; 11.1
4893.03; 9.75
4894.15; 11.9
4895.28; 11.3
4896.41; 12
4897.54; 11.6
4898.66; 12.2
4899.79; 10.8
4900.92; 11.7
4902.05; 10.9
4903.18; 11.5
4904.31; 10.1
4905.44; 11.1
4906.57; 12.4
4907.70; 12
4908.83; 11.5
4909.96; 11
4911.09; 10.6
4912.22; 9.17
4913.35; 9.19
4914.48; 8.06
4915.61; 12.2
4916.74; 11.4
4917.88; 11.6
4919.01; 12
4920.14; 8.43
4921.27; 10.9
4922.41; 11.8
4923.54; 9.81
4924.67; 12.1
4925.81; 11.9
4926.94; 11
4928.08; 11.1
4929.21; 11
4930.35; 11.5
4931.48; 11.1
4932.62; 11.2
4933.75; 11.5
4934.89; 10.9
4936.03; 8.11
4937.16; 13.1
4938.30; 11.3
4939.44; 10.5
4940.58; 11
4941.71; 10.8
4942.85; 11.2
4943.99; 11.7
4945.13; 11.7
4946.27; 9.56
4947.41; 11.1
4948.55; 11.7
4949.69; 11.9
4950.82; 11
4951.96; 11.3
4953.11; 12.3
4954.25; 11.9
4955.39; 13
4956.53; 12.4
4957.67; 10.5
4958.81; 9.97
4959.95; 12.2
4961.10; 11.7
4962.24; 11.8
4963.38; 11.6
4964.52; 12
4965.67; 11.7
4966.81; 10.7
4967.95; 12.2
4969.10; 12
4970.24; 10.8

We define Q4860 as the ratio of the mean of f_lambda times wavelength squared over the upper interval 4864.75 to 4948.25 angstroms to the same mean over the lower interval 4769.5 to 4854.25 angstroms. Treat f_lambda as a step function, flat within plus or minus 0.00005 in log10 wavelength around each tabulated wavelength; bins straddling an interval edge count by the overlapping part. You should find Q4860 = 1.0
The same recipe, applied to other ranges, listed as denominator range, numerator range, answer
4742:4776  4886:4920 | 1.01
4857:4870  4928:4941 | 1.29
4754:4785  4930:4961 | 1.05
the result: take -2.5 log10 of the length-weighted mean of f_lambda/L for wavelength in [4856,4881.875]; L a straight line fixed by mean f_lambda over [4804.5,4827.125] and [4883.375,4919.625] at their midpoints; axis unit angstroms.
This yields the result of 0.183 mag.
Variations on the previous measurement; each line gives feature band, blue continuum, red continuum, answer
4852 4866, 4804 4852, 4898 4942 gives 0.21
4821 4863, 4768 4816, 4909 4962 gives 0.08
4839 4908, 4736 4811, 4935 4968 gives 0.11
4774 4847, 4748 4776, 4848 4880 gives -0.09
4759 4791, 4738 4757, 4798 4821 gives 0.02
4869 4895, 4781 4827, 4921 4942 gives 0.09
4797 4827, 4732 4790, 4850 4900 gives -0.07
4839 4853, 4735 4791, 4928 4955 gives 0.03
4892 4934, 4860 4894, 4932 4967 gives -0.04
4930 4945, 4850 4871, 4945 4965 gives 0.00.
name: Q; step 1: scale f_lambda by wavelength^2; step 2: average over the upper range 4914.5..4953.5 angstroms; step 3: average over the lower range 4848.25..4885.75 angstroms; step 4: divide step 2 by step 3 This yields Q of 1.16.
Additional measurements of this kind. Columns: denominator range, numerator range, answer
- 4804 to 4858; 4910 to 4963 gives 1.03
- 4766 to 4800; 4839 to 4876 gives 0.87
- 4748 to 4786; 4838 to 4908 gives 0.94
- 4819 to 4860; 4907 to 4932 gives 1.03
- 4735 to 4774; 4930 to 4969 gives 1.06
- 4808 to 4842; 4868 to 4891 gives 0.92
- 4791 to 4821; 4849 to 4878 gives 0.83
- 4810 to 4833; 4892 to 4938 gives 0.98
